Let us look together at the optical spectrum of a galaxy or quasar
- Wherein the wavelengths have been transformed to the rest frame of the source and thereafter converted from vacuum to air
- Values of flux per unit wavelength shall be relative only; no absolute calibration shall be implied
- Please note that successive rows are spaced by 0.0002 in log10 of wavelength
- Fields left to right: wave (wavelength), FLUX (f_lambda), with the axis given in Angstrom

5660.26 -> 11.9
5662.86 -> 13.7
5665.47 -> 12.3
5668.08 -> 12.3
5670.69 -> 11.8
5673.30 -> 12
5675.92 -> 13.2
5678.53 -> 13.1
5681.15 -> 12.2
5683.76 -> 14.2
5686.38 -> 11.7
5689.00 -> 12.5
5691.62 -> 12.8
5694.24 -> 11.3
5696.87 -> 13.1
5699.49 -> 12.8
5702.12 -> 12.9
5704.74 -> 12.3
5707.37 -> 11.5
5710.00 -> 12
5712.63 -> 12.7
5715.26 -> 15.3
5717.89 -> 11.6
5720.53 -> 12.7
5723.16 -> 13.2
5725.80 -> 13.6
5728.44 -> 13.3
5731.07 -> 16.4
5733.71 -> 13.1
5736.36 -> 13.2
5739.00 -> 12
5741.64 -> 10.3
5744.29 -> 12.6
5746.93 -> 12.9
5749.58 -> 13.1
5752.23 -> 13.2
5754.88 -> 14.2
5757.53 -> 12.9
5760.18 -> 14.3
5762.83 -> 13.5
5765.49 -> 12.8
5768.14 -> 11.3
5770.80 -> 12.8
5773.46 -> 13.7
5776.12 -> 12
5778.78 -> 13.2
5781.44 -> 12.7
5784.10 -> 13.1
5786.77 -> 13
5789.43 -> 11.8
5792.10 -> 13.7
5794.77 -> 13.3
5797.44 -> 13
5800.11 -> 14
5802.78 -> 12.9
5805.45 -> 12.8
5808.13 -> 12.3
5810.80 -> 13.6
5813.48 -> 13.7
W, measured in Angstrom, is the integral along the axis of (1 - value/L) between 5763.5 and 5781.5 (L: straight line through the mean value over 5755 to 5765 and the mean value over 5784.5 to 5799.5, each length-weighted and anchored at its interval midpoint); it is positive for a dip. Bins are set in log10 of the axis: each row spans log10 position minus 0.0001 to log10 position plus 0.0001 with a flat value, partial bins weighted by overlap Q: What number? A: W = 0.9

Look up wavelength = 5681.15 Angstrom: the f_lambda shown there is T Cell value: 12.2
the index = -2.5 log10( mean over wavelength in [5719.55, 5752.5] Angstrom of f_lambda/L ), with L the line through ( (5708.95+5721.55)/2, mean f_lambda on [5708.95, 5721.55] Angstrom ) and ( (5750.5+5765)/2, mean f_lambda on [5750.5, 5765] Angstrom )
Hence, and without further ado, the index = 0.01 mag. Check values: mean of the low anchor 12.9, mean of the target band 13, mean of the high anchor 13.6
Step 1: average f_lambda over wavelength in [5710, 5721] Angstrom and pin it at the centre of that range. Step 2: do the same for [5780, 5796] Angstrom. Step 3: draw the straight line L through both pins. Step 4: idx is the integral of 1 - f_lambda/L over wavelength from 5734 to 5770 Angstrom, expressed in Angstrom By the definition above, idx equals 0.4 Angstrom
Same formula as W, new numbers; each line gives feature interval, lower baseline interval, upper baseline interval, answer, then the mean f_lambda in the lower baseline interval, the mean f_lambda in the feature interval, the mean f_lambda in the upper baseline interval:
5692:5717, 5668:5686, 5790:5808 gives 0.3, 12.7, 12.6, 13.1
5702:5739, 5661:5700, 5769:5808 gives -1.1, 12.6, 13.1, 13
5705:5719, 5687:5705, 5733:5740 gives 0.0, 12.5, 12.6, 12.8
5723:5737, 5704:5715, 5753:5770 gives -1.3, 12.4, 13.9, 13.2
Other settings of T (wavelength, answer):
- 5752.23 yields 13.2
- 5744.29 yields 12.6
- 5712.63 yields 12.7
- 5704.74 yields 12.3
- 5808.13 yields 12.3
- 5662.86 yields 13.7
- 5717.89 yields 11.6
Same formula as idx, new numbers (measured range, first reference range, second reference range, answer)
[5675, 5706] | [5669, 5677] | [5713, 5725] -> -0.1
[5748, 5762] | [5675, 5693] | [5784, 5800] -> -0.6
